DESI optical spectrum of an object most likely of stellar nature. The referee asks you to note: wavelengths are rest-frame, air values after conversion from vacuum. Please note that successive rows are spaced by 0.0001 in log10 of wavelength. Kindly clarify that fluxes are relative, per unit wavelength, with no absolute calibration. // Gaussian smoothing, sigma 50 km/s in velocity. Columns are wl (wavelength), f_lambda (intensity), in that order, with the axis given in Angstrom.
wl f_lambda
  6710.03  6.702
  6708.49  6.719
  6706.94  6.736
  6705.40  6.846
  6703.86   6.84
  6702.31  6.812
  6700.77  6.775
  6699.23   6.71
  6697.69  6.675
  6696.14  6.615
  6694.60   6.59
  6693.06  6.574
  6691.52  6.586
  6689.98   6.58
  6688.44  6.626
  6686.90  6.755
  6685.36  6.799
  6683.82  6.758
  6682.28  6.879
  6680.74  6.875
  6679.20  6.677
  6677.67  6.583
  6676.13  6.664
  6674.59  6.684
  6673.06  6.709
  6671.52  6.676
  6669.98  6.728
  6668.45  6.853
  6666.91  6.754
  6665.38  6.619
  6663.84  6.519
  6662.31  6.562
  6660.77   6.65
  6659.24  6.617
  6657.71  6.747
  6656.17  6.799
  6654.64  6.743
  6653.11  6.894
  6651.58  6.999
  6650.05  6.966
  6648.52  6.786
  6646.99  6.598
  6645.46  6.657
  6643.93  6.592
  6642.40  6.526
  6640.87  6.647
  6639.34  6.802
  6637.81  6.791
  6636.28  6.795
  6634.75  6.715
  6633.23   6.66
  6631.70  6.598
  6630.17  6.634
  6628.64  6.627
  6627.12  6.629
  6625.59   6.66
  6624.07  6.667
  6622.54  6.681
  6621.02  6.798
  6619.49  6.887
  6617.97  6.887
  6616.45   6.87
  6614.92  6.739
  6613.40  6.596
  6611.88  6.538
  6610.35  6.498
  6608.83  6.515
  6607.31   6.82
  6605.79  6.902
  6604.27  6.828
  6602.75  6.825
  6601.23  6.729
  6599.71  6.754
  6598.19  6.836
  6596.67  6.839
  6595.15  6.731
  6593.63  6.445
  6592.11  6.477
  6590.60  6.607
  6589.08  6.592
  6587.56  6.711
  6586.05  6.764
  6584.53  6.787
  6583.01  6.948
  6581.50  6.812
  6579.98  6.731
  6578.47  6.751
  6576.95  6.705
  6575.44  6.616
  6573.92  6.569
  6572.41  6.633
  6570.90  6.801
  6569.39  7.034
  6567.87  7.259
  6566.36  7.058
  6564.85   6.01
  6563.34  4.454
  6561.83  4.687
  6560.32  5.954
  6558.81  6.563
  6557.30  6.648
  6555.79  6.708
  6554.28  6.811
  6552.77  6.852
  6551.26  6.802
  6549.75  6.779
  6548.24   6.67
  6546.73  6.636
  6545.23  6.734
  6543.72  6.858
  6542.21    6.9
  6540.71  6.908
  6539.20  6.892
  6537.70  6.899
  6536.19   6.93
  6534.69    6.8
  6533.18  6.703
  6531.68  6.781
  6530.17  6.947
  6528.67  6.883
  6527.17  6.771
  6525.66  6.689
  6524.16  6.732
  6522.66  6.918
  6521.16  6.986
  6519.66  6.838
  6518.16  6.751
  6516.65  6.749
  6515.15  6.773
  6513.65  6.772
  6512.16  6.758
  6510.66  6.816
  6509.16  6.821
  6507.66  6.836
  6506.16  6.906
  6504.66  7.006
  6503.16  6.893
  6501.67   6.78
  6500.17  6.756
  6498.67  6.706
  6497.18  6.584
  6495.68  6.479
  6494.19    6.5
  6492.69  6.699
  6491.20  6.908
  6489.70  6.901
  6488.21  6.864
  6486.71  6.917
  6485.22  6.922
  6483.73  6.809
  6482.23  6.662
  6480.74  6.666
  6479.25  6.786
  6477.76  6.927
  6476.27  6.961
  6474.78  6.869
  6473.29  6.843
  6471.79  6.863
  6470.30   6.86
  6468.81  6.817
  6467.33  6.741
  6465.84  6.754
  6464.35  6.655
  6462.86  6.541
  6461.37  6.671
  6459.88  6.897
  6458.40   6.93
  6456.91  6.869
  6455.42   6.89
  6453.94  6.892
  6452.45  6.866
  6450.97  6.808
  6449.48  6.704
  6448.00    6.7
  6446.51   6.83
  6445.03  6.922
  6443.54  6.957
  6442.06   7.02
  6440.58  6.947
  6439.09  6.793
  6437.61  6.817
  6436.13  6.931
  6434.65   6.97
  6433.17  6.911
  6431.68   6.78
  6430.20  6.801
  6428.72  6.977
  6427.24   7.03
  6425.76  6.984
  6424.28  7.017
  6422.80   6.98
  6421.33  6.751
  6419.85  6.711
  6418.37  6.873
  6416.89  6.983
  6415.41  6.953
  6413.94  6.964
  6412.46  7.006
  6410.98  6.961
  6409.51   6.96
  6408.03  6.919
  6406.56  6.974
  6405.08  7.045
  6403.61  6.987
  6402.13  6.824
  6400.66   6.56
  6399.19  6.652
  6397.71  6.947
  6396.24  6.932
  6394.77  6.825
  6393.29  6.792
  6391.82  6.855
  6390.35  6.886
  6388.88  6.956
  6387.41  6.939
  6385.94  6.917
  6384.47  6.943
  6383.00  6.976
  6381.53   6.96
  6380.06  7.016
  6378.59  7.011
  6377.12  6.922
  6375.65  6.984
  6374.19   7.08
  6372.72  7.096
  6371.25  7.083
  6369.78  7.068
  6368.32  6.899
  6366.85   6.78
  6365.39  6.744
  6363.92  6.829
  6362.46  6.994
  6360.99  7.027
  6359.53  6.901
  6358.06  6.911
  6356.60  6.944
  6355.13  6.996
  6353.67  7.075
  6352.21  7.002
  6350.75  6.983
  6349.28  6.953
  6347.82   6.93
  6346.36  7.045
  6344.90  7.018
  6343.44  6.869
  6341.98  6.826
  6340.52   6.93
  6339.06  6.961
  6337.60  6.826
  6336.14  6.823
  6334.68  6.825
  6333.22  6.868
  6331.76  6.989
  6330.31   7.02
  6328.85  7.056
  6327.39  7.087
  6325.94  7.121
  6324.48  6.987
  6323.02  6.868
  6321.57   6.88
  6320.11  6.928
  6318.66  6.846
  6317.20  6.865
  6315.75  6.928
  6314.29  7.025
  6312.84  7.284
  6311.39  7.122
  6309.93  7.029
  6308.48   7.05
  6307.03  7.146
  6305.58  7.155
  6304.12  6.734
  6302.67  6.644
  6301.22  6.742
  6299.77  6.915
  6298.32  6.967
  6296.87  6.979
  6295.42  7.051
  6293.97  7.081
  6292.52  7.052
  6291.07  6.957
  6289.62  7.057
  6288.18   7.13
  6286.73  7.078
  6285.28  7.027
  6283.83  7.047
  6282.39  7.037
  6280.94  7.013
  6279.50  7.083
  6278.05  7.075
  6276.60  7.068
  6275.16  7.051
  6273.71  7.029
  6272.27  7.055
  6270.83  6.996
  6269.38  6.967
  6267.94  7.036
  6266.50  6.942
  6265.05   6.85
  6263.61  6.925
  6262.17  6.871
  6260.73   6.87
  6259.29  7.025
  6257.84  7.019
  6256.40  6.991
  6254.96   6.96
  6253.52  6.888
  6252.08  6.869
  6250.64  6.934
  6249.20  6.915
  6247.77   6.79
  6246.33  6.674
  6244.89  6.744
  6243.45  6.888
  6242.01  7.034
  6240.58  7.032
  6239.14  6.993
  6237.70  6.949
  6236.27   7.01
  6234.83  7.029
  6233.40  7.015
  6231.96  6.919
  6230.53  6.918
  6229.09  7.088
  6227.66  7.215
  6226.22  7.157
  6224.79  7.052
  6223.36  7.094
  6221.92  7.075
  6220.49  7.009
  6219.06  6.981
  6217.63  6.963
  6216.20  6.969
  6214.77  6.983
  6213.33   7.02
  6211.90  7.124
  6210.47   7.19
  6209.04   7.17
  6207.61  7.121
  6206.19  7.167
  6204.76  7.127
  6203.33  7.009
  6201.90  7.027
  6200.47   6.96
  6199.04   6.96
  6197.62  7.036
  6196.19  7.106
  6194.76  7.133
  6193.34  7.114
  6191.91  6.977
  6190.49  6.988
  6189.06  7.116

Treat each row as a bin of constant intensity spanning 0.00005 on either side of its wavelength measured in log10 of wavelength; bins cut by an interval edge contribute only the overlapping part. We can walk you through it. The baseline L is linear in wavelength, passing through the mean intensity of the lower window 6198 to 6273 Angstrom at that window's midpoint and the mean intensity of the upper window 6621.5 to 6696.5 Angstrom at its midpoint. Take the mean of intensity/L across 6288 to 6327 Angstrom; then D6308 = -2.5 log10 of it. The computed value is -0.01 mag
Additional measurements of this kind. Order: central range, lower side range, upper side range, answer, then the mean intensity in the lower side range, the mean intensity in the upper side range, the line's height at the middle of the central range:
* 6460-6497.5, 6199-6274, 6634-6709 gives 0.01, 6.99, 6.72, 6.84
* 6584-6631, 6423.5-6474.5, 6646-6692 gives 0.01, 6.85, 6.72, 6.76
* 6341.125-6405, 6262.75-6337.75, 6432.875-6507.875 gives 0.00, 6.99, 6.82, 6.92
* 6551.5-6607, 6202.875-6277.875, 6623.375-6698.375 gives 0.03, 7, 6.7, 6.75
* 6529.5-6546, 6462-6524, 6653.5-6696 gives -0.01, 6.79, 6.69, 6.77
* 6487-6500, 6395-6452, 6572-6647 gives 0.02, 6.89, 6.7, 6.82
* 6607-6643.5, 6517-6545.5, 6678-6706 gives 0.01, 6.84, 6.72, 6.77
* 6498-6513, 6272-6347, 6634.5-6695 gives 0.00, 6.98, 6.71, 6.83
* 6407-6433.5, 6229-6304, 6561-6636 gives -0.02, 6.96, 6.63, 6.81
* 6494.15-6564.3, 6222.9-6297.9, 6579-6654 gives 0.02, 6.99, 6.72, 6.79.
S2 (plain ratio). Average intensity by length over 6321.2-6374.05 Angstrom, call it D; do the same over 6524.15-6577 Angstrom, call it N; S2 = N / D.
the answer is 1.0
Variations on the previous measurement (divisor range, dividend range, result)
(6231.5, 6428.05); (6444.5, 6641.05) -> 0.97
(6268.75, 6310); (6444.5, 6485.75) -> 0.97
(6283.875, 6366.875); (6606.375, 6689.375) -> 0.96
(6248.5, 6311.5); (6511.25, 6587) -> 0.96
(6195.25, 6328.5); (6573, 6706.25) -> 0.96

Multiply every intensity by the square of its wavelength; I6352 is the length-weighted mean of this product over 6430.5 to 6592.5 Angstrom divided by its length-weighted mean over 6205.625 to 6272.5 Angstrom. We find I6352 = 1.05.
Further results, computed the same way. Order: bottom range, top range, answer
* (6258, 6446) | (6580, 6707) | 1.06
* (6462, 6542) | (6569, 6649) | 1.02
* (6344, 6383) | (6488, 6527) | 1.02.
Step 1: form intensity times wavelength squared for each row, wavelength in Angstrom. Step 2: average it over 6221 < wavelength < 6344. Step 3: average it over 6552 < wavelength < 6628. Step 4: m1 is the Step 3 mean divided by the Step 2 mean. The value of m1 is 1.05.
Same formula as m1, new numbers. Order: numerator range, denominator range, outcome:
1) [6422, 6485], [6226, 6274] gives 1.05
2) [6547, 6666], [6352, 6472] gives 1.02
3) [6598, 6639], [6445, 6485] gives 1.04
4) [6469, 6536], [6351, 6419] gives 1.02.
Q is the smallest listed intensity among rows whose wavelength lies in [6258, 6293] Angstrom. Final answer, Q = 6.85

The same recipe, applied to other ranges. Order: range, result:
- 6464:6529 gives 6.479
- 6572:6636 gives 6.445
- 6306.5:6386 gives 6.744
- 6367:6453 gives 6.56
